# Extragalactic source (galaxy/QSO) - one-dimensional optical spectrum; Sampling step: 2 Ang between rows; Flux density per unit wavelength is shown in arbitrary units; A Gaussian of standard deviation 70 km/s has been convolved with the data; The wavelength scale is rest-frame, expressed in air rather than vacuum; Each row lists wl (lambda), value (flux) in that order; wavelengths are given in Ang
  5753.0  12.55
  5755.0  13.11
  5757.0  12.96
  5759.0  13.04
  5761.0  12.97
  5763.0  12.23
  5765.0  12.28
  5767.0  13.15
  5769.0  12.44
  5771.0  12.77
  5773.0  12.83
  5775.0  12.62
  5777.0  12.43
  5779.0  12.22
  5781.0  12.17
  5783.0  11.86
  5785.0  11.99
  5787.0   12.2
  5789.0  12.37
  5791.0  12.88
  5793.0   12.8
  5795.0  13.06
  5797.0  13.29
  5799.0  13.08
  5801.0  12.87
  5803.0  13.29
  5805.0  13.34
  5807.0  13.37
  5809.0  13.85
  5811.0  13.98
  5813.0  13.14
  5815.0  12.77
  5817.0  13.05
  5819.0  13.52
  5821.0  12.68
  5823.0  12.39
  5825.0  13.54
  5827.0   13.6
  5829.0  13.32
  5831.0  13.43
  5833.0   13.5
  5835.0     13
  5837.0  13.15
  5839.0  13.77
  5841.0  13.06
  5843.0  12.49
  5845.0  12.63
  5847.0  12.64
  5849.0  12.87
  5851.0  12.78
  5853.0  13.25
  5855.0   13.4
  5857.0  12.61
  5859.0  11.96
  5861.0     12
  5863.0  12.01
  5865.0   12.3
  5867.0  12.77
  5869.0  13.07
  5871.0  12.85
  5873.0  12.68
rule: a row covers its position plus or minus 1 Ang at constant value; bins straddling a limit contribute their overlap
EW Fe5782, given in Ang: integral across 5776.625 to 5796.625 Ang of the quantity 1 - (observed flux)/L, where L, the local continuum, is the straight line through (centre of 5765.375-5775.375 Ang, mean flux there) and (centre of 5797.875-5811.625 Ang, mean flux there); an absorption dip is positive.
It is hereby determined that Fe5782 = 0.95 Ang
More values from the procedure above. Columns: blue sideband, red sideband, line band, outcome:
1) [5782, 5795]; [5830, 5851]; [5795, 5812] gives -1.0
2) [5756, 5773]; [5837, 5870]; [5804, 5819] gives -0.7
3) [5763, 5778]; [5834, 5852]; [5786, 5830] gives -1.1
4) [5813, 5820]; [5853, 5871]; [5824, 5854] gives -0.7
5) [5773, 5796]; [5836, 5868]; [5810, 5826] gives -0.7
